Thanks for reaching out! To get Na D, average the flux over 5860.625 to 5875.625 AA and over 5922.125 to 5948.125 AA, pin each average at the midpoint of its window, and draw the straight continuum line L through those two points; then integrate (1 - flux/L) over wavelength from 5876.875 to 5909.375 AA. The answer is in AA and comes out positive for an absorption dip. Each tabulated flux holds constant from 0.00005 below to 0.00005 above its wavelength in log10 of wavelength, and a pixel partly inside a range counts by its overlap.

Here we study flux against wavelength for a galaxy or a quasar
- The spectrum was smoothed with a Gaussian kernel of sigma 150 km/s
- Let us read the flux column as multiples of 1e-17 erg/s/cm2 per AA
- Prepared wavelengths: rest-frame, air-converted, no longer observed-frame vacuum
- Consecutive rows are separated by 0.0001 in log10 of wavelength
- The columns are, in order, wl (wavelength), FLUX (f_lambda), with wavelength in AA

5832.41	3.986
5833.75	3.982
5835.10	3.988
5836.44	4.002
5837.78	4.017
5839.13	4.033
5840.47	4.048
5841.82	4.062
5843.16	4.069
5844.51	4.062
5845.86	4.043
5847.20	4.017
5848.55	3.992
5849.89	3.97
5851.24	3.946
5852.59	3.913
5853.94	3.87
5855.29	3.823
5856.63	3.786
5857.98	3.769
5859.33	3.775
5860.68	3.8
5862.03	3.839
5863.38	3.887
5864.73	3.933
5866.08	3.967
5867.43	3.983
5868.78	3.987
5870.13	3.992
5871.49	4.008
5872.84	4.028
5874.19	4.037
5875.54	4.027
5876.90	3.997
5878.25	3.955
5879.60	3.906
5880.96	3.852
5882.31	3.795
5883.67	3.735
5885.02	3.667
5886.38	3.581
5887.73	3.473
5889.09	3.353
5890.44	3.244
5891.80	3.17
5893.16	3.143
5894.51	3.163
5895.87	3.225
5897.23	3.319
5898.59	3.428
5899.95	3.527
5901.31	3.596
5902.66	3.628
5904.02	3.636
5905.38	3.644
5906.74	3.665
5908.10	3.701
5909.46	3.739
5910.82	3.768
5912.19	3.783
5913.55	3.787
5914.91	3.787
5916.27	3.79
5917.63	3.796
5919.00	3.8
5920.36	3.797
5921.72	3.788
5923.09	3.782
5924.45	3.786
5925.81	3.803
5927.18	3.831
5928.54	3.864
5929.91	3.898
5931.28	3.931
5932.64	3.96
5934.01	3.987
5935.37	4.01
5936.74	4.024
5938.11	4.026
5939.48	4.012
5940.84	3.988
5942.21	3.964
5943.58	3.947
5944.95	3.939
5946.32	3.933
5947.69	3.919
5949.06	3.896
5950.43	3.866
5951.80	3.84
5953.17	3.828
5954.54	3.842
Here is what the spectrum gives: 3.3 AA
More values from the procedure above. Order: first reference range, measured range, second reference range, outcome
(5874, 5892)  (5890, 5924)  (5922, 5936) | 1.8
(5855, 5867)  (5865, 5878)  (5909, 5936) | -0.5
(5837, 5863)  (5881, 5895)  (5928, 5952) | 1.7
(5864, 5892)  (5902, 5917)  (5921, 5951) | 0.6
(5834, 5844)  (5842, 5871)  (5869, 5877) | 0.7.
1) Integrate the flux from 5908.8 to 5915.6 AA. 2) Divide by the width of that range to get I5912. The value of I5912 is 3.77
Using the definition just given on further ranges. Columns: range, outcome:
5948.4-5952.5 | 3.87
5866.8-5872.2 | 3.99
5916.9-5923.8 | 3.79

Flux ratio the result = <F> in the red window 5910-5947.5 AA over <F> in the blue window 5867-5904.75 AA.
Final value 1.1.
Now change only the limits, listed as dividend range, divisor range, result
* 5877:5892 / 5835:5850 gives 0.90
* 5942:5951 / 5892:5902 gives 1.17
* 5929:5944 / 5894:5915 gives 1.11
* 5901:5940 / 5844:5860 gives 0.98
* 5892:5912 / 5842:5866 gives 0.90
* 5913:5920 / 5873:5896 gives 1.05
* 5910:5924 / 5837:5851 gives 0.94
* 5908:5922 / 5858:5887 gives 0.97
